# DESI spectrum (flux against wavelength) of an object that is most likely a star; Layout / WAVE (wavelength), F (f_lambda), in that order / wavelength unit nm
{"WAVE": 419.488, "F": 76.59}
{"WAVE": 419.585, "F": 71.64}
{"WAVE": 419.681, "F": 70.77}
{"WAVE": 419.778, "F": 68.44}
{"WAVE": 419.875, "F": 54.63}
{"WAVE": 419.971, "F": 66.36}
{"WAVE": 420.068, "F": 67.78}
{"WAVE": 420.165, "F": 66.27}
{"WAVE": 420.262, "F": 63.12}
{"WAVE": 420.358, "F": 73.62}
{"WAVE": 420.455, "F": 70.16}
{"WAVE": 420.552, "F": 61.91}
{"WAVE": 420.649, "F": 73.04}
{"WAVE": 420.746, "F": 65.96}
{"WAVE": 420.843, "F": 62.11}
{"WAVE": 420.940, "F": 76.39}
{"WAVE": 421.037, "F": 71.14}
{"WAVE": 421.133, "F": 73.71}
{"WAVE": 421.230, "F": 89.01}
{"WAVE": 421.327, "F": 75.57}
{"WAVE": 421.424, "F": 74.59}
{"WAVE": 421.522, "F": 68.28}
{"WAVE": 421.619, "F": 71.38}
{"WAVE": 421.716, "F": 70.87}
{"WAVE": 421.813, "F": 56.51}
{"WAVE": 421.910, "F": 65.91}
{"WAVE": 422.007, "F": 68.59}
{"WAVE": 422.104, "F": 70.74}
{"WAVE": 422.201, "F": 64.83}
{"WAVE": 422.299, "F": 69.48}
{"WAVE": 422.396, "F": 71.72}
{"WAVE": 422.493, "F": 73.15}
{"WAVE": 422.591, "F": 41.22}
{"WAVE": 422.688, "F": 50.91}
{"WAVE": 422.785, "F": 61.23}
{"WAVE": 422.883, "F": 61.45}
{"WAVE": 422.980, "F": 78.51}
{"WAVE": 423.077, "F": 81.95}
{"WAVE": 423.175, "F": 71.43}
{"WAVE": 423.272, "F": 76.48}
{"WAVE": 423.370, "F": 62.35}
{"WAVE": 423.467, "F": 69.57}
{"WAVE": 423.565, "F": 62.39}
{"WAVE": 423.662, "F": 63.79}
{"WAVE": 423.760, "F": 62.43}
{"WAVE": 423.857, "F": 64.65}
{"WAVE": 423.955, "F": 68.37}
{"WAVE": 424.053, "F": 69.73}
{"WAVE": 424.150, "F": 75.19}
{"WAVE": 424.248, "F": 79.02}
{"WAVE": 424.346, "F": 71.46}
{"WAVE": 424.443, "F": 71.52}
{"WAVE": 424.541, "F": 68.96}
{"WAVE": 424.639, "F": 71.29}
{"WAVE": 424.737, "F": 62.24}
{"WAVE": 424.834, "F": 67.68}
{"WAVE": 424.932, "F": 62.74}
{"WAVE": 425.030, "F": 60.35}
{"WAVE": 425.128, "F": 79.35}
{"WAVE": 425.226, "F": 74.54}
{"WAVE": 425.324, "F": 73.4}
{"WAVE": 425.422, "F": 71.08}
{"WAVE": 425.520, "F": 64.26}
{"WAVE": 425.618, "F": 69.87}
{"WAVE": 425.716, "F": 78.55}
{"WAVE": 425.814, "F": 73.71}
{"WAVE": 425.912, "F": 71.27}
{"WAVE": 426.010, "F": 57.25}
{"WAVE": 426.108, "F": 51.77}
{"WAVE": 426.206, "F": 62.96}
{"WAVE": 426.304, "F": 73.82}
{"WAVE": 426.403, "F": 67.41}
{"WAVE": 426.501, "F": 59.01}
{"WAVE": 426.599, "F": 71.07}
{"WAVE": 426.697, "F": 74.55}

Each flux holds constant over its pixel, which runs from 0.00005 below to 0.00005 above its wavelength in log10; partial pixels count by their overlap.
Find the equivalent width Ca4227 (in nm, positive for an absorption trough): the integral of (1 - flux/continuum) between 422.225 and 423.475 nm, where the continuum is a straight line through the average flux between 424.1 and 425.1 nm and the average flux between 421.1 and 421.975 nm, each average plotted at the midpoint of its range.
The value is 0.07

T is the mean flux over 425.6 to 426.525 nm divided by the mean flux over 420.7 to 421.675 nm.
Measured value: 0.9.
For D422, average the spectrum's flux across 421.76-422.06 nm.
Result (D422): 64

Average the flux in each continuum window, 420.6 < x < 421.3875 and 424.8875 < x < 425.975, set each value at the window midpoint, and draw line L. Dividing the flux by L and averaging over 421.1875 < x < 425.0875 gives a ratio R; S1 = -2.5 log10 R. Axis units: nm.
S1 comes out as 0.06 mag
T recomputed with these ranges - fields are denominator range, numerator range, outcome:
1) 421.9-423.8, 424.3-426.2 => 1.03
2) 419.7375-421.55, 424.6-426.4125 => 0.98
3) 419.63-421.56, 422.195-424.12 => 0.95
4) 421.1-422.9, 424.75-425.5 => 1.03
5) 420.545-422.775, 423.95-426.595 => 1.01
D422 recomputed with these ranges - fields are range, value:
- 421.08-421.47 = 78.3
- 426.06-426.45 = 63.9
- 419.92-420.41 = 67.4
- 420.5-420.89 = 65.7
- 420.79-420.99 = 69.1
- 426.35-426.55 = 63.2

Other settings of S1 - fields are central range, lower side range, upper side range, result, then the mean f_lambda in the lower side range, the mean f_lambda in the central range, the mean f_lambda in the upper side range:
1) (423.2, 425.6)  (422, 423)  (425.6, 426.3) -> -0.05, 64.1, 68.9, 66.9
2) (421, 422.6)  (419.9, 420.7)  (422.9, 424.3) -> -0.02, 67.4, 69.9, 70.2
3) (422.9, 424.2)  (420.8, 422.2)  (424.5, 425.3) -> 0.00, 70.9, 69.6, 68.5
